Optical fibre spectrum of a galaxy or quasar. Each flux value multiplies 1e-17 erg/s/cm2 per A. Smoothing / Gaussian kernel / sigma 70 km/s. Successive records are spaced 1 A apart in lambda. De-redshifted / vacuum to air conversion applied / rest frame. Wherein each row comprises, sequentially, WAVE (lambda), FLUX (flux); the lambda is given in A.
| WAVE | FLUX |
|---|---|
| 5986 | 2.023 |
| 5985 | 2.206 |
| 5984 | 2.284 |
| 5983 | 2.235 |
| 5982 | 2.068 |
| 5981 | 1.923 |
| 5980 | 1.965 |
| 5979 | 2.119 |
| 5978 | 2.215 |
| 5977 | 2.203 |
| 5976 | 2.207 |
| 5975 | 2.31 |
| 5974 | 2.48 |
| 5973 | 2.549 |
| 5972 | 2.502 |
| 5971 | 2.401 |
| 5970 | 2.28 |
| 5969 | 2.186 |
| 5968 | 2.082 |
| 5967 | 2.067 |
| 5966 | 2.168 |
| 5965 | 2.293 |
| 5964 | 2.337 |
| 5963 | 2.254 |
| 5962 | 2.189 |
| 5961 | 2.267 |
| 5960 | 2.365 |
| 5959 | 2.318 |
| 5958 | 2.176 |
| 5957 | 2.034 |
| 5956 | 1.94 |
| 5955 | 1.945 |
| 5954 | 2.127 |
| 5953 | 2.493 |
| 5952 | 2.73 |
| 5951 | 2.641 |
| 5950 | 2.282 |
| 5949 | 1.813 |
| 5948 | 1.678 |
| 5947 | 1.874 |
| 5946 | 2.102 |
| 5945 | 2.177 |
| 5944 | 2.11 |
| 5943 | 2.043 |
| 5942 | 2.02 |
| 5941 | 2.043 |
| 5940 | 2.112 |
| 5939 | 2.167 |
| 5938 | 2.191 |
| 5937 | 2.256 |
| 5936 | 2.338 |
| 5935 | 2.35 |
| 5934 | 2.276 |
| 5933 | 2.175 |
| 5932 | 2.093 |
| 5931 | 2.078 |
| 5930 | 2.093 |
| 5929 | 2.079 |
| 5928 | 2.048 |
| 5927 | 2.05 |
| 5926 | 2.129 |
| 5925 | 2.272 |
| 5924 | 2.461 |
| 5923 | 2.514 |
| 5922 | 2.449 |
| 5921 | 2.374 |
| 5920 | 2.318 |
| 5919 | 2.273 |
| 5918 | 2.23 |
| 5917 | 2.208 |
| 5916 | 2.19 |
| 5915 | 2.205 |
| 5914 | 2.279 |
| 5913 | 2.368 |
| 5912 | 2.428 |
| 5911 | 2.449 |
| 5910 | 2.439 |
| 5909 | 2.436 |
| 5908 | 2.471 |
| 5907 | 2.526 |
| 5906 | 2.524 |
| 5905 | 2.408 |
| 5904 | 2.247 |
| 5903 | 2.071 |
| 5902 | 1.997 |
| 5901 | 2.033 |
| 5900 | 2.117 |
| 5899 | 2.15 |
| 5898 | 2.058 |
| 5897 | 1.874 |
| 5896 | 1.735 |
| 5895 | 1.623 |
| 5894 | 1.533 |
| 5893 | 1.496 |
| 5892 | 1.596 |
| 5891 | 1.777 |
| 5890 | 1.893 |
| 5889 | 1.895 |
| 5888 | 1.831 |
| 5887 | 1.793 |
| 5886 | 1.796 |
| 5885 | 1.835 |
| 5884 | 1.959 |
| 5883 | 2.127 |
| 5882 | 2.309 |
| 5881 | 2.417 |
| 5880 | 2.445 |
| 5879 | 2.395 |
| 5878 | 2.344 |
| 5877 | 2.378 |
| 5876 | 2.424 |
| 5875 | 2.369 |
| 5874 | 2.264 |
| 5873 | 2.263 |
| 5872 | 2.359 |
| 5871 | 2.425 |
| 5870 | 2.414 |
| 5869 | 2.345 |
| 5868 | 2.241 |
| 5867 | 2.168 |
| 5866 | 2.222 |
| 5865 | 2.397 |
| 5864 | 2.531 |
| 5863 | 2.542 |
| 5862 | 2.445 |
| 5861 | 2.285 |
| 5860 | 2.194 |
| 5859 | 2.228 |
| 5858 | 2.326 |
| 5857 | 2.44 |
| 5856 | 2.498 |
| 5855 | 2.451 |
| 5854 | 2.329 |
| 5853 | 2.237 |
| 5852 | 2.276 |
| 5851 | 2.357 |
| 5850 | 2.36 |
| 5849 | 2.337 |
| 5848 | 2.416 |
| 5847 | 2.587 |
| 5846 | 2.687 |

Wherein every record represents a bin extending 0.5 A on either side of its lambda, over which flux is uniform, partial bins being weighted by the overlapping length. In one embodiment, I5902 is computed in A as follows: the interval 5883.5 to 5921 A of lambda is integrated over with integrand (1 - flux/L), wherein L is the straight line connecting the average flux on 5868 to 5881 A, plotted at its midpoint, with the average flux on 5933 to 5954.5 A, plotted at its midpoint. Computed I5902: 3.3 A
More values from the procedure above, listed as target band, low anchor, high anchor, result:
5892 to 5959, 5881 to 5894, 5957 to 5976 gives -3.45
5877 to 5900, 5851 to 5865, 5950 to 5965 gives 3.71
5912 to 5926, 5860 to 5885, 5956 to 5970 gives -0.34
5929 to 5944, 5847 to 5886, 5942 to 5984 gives 0.51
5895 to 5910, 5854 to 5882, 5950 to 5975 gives 0.99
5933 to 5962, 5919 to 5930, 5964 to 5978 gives 1.27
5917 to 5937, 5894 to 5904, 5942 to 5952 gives -1.93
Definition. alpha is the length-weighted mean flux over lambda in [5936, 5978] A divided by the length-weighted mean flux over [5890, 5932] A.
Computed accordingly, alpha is 1.02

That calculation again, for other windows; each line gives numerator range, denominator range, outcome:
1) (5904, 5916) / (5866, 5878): 1.03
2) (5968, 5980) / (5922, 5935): 1.04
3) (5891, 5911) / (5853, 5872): 0.88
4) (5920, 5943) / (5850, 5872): 0.94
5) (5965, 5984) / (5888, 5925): 1.03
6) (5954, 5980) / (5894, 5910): 1.04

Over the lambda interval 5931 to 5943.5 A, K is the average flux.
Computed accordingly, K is 2.17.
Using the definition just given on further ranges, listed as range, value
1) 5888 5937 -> 2.16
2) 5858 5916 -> 2.18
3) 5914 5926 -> 2.31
